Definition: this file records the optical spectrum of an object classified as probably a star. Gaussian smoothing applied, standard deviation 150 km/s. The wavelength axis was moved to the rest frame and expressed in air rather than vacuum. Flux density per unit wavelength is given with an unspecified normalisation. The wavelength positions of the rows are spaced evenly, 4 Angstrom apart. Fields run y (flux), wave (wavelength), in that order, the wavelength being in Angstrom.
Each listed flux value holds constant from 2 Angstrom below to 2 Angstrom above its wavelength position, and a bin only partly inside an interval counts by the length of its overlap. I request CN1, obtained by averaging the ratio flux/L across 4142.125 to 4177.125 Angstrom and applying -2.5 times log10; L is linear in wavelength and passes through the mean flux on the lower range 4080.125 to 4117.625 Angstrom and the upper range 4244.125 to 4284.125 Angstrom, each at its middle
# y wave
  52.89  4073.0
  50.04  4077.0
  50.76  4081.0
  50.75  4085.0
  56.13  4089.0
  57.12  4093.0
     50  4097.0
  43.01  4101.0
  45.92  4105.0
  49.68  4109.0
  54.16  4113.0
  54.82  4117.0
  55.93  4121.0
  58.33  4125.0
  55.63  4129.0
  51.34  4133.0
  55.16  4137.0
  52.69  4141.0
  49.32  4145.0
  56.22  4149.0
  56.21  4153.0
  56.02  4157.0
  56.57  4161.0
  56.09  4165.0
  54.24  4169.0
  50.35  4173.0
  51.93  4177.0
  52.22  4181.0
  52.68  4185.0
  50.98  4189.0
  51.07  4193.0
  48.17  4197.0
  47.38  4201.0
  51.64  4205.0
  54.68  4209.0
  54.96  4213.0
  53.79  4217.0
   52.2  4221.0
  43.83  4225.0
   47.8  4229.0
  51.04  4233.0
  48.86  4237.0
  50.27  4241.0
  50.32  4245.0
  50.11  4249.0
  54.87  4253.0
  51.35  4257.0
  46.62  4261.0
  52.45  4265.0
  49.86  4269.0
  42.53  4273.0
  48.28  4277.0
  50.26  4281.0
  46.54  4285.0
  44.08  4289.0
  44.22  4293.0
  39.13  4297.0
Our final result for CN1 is -0.08 mag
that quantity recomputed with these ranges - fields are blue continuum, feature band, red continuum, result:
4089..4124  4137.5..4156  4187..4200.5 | -0.06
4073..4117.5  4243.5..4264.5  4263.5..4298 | -0.08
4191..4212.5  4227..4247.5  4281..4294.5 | -0.02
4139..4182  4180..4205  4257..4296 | 0.03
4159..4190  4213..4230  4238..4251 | 0.02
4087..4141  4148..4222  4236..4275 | -0.04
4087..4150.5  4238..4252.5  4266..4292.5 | -0.05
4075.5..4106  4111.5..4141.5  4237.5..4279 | -0.09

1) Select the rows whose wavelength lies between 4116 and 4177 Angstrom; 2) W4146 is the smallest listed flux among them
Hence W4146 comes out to 49.32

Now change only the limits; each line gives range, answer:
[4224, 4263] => 43.83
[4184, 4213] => 47.38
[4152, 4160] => 56.02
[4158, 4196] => 50.35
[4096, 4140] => 43.01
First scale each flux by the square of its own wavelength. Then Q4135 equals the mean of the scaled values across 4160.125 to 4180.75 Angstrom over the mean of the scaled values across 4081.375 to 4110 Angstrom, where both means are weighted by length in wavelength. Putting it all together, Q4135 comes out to 1.1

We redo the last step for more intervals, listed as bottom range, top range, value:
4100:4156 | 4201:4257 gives 1.01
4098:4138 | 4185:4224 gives 1.03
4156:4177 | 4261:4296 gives 0.91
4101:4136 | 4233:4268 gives 1.02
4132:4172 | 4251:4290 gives 0.95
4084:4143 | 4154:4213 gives 1.03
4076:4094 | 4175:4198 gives 1.02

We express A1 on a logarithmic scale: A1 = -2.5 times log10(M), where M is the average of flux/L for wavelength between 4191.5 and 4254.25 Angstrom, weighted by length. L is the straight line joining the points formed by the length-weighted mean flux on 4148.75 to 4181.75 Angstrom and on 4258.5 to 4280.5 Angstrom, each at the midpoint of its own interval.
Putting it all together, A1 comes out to 0.01 mag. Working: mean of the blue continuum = 54.4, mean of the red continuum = 48.2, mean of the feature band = 50.6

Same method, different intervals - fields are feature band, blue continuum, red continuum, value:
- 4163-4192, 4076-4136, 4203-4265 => -0.022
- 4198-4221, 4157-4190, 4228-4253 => -0.013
